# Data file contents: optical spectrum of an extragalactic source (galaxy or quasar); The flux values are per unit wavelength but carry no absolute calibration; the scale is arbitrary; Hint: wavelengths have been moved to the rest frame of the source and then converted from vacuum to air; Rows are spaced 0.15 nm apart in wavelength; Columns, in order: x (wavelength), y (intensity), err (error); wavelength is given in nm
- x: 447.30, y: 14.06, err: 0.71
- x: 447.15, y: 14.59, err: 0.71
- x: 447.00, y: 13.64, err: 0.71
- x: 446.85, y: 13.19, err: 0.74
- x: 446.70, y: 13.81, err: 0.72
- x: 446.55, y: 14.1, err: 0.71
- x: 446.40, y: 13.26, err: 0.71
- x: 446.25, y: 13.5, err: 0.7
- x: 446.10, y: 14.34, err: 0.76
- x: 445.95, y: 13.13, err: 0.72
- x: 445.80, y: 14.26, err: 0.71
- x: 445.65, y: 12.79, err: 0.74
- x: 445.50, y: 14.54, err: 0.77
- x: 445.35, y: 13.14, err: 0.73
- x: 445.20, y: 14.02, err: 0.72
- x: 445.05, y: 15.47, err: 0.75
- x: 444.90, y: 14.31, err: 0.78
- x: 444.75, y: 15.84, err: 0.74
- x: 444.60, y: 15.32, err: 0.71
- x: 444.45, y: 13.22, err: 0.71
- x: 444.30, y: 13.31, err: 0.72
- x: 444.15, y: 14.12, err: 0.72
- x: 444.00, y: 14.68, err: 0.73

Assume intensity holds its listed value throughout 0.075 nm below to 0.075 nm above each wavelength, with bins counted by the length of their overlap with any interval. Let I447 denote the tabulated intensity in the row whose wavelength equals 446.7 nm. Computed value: 13.81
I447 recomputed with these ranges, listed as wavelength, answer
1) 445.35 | 13.14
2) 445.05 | 15.47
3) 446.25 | 13.5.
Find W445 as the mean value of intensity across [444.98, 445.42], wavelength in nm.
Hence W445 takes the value 14.2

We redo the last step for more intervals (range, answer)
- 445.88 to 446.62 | 13.7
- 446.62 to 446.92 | 13.5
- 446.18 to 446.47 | 13.4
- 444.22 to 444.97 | 14.4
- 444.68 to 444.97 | 15.1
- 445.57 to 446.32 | 13.6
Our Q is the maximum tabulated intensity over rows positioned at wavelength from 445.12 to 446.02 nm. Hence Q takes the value 14.54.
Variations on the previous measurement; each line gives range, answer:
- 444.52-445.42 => 15.84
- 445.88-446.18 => 14.34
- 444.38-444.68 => 15.32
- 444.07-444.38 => 14.12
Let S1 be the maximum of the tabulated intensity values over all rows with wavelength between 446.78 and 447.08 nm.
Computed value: 13.64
